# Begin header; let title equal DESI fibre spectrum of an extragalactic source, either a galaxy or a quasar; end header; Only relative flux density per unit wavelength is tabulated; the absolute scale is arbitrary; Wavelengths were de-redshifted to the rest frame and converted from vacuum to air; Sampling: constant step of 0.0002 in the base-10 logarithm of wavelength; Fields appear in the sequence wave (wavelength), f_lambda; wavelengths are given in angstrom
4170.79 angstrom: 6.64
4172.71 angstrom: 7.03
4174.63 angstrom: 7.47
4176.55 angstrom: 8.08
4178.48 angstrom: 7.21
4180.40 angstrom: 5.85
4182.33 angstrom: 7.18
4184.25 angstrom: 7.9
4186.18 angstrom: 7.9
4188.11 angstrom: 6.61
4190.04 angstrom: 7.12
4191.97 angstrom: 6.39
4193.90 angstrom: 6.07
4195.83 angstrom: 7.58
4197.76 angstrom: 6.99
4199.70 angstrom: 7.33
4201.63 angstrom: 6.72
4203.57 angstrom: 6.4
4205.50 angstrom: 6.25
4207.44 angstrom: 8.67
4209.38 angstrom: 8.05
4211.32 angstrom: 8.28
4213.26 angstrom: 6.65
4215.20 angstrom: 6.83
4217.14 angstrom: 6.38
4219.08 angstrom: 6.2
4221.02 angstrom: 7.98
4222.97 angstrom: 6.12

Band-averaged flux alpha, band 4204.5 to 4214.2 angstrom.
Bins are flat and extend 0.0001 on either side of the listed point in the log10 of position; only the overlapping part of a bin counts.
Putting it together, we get 7.58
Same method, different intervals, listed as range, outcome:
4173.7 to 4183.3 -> 7.16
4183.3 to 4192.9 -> 7.18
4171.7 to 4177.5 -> 7.53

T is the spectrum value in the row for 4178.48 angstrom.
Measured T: 7.21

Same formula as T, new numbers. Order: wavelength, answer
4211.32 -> 8.28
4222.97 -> 6.12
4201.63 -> 6.72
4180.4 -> 5.85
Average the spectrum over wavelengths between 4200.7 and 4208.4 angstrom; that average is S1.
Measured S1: 7.01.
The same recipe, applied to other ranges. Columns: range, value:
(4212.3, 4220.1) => 6.53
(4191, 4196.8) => 6.69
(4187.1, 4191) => 6.87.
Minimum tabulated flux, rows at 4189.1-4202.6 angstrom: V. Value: 6.07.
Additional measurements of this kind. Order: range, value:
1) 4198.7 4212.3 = 6.25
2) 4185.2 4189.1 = 6.61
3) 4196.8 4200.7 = 6.99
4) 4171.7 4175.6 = 7.03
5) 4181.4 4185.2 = 7.18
